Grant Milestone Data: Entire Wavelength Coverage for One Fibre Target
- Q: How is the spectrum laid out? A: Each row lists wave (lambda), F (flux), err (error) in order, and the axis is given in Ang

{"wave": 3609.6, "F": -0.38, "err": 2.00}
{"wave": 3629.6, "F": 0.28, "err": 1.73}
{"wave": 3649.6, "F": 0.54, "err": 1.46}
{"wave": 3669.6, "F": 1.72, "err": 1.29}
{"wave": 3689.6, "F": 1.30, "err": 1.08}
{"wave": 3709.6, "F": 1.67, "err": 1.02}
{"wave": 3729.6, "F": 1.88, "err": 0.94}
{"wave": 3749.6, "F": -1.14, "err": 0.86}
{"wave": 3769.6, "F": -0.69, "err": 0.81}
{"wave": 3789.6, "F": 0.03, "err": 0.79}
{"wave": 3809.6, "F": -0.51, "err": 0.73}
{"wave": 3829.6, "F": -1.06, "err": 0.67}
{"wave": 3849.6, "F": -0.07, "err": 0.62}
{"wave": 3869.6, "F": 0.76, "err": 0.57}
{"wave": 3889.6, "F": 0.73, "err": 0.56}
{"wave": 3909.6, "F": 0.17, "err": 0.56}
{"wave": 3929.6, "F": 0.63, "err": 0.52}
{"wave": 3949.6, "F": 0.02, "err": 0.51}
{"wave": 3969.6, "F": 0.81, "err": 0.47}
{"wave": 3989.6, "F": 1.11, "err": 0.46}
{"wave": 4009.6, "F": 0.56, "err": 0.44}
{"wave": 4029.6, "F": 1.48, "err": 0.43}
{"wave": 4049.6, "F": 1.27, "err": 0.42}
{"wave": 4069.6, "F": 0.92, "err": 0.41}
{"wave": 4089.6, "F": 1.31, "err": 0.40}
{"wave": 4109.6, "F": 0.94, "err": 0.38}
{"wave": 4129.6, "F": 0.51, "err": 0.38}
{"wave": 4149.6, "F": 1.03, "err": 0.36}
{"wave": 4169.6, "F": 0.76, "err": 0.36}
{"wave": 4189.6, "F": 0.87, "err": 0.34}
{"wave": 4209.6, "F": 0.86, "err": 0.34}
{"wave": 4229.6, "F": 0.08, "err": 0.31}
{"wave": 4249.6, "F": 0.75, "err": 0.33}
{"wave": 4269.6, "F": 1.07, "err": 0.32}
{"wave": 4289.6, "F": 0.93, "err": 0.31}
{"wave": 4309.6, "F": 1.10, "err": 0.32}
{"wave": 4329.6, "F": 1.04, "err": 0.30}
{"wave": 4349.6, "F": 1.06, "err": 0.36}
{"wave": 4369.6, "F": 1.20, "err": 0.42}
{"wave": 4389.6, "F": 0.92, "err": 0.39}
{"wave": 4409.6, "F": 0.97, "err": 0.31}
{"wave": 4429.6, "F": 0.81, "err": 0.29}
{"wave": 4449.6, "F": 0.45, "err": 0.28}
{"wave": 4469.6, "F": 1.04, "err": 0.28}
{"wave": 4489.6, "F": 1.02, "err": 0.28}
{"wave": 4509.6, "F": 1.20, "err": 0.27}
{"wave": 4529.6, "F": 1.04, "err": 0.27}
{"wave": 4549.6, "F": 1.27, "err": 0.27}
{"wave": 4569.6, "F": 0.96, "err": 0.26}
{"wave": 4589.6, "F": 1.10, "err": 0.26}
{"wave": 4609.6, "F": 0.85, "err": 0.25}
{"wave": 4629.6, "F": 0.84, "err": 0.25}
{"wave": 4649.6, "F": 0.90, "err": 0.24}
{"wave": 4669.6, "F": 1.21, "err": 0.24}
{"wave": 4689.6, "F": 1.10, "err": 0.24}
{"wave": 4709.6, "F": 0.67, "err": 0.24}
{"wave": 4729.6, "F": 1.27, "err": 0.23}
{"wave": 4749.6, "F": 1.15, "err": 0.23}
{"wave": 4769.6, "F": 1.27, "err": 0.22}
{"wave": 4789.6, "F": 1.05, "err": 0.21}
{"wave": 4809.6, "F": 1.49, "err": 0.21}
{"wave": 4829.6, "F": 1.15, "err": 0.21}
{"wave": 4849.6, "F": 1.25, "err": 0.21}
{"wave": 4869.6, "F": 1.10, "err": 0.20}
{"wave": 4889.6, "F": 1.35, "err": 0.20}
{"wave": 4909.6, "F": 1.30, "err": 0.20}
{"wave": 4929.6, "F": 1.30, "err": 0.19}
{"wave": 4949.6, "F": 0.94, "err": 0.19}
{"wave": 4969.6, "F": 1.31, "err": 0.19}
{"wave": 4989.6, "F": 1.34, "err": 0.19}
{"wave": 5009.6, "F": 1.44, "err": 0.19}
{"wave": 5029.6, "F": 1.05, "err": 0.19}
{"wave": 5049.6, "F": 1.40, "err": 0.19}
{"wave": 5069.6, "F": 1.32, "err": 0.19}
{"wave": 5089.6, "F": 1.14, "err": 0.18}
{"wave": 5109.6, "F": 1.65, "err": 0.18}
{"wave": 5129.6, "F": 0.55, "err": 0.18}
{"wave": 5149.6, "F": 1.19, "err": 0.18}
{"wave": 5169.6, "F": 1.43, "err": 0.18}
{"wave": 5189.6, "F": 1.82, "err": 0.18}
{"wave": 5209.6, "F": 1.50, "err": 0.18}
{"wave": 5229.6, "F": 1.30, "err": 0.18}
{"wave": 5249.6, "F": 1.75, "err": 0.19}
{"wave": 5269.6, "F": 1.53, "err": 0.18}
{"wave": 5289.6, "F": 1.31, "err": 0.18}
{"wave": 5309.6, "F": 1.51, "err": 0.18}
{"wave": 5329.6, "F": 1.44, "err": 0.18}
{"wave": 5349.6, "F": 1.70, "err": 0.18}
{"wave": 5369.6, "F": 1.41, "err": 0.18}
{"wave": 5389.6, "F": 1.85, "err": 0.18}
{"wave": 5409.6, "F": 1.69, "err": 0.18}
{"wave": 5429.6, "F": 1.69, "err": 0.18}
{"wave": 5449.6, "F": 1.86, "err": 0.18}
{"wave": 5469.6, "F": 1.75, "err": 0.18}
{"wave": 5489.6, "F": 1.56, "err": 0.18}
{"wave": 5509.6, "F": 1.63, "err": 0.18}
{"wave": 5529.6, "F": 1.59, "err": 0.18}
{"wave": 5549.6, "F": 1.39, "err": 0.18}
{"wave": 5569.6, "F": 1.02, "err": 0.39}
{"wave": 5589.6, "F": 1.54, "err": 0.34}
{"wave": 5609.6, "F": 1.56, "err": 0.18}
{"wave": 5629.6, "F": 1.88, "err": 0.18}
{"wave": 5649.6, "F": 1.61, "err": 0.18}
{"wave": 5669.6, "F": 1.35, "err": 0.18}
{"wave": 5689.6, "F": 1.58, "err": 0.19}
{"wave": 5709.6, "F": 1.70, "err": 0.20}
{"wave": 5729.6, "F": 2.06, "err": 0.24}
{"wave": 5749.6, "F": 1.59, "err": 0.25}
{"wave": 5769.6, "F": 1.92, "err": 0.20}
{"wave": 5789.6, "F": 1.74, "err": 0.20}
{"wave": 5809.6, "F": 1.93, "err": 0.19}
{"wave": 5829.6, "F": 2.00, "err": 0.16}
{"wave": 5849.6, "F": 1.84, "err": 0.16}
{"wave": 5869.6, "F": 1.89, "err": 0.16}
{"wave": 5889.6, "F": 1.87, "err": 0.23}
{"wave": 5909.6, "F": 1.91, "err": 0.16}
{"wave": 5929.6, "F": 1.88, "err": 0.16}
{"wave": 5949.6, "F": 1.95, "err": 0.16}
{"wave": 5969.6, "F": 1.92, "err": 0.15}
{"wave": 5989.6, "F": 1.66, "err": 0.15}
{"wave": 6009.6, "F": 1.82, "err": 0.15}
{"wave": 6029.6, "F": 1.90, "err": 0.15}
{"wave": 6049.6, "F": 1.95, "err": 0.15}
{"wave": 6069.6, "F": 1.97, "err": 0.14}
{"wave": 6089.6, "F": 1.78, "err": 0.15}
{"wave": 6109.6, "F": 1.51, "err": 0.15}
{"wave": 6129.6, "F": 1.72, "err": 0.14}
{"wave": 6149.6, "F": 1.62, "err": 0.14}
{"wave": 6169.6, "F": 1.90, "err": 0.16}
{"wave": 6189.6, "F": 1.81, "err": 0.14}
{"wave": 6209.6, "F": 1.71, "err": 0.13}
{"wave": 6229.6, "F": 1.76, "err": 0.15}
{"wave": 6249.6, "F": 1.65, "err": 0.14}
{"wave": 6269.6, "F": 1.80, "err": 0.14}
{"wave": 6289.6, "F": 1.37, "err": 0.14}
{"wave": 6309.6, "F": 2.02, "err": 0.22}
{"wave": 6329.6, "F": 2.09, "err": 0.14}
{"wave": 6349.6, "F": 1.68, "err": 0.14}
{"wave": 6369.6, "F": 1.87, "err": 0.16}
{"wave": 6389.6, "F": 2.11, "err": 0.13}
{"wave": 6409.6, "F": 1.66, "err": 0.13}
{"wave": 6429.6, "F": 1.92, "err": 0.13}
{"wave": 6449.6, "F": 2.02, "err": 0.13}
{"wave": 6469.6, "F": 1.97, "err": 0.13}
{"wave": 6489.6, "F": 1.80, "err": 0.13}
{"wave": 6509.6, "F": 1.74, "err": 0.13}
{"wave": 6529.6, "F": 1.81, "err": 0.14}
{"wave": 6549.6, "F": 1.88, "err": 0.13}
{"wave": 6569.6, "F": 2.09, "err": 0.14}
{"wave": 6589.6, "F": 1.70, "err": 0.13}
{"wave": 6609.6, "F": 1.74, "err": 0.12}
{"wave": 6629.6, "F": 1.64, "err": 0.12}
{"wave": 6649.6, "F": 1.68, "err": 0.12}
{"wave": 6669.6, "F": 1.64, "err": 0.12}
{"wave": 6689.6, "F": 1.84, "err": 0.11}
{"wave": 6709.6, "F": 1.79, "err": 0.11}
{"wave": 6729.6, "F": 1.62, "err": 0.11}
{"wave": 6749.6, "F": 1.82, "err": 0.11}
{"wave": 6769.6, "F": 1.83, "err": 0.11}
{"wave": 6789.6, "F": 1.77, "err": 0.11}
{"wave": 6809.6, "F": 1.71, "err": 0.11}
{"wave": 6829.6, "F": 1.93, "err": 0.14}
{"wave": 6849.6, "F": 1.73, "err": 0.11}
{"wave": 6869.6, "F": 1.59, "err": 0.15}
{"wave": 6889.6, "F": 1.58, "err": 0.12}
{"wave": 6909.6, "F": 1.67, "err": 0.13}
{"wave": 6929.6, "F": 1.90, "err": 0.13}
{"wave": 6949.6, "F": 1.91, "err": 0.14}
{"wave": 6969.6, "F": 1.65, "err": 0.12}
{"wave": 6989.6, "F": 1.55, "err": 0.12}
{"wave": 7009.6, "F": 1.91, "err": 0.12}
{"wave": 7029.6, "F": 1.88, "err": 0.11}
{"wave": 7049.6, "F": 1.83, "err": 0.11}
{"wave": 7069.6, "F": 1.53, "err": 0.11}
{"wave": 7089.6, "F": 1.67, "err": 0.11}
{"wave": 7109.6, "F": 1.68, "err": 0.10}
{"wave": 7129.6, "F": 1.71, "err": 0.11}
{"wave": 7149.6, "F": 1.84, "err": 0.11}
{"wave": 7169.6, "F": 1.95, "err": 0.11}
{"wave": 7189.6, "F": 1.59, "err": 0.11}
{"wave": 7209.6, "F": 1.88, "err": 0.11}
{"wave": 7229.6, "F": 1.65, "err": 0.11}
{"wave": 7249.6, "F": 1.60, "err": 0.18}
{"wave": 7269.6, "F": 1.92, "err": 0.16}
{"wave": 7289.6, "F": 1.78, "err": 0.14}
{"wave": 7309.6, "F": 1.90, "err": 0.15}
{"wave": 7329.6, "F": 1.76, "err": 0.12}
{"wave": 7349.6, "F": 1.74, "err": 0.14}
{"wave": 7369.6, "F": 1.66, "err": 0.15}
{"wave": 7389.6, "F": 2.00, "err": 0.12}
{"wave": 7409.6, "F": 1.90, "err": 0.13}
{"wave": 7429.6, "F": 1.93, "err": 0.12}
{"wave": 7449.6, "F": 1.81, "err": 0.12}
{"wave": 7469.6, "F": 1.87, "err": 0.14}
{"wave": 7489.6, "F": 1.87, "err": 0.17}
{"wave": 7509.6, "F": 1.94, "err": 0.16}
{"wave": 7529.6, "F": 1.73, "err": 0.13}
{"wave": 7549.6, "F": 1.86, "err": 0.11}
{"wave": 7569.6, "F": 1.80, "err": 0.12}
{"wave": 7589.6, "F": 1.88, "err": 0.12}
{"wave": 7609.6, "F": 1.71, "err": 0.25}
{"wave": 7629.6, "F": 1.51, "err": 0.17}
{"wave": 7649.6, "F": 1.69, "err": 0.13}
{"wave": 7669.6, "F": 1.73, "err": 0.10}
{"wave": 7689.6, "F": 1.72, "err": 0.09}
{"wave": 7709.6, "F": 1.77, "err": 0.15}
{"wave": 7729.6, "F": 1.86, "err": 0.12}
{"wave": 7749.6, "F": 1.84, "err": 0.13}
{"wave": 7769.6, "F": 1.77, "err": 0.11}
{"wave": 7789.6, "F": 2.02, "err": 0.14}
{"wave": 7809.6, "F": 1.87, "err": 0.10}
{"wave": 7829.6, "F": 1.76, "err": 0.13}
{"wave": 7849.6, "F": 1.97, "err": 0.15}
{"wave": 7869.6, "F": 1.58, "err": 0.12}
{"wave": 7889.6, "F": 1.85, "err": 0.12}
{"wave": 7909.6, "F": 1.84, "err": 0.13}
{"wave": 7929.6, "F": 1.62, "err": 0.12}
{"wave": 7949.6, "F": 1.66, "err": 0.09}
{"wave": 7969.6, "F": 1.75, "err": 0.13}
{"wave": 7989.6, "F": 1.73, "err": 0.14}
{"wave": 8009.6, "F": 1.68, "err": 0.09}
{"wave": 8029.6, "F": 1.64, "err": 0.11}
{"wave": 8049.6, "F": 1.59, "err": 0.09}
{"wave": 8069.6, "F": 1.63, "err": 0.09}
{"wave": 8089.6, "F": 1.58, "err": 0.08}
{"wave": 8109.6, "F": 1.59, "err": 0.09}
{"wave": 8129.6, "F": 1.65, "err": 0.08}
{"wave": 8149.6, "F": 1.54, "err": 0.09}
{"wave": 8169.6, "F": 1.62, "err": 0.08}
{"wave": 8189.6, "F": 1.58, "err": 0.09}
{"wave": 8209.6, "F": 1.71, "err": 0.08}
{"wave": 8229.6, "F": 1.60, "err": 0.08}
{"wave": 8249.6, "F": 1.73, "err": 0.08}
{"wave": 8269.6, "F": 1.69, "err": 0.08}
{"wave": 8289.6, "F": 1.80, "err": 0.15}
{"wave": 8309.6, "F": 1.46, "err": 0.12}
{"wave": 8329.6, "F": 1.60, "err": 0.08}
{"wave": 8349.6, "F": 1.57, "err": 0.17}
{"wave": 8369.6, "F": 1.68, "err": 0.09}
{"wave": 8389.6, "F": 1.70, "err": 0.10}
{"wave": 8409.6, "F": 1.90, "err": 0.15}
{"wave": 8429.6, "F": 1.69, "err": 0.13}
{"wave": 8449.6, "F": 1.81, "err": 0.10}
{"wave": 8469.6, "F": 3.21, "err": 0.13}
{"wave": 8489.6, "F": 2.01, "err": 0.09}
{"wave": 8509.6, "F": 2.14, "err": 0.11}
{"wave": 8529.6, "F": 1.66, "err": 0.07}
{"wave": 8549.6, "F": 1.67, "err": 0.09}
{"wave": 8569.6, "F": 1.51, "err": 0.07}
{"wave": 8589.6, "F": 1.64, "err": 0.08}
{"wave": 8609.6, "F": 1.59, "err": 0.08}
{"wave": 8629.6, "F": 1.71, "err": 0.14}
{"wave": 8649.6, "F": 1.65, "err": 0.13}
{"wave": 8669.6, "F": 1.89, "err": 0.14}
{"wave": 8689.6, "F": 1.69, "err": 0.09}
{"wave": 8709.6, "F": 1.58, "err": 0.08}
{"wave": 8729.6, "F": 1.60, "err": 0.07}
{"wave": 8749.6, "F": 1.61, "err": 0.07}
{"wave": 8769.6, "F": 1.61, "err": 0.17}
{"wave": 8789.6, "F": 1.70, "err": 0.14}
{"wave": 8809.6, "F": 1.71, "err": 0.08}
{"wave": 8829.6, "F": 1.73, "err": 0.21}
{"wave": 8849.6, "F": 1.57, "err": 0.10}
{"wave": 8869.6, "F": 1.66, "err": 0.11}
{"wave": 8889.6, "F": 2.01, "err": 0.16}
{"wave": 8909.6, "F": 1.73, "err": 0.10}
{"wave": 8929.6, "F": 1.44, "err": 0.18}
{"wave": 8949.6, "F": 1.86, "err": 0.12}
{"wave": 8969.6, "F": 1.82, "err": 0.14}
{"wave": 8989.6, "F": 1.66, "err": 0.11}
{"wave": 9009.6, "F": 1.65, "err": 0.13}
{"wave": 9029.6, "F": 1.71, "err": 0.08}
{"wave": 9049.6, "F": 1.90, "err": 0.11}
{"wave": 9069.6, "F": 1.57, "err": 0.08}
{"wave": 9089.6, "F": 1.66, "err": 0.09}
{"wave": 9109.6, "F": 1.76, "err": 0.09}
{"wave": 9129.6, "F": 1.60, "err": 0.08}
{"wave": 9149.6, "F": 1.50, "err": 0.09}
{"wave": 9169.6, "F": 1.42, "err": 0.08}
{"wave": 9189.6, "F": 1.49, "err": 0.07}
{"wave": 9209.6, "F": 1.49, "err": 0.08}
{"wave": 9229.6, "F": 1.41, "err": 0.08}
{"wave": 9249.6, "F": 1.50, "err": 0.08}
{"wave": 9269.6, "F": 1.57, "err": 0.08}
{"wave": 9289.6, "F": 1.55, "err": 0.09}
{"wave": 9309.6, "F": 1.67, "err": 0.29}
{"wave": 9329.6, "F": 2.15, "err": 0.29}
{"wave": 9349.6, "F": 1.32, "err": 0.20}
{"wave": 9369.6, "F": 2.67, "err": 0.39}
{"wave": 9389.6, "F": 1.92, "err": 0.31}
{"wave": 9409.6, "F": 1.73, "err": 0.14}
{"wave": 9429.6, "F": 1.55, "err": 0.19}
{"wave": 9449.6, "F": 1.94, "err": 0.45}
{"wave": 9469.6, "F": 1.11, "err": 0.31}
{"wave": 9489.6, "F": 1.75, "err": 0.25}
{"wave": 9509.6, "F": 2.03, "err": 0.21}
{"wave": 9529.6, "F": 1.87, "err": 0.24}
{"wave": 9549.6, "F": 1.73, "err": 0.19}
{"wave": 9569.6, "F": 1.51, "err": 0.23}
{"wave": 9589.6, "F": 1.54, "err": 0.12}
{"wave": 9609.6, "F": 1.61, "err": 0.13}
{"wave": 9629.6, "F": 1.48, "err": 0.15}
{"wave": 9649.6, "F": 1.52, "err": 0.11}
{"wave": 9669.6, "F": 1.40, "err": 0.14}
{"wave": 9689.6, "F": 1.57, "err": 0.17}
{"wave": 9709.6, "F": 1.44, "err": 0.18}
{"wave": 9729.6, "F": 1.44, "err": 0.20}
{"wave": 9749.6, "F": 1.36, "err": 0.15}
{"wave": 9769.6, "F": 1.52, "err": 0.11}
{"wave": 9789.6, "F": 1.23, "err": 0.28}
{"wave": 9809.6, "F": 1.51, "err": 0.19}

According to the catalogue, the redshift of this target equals 0.291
